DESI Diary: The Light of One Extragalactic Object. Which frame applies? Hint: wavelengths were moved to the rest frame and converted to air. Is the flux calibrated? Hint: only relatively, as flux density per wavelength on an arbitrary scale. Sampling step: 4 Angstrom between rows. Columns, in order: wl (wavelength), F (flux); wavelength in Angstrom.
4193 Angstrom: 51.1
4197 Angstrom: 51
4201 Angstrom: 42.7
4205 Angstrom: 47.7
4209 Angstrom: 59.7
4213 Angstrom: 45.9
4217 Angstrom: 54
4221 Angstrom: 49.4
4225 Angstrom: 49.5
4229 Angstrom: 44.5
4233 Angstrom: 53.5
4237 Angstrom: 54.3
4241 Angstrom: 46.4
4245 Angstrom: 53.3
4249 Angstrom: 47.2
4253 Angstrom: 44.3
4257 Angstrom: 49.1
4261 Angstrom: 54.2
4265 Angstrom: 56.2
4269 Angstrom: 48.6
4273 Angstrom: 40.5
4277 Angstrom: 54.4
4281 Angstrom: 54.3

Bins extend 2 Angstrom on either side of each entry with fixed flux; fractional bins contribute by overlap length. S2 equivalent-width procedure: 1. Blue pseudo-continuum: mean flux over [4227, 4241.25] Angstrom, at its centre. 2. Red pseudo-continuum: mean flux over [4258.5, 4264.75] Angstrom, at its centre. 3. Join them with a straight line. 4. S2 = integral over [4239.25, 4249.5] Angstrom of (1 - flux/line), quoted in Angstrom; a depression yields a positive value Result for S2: 0.5 Angstrom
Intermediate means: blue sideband 50.1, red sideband 54.4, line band 49.3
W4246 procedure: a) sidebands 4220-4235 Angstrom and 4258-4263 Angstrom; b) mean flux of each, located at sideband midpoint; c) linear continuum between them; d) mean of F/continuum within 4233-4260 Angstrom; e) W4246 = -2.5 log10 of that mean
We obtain 0.04 mag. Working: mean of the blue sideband 49.2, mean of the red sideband 53.2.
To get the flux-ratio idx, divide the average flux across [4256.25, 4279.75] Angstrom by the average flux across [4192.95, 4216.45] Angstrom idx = 1.02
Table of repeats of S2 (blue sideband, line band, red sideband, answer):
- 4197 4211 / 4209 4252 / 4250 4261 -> -0.9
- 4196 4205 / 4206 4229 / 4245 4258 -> -1.9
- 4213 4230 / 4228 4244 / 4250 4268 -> -0.1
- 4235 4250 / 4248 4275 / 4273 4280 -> 1.0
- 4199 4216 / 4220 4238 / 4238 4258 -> -0.5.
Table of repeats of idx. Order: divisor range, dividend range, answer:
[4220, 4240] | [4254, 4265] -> 1.03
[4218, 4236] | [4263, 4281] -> 1.01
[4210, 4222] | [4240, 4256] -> 0.95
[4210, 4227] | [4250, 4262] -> 0.97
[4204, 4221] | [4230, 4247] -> 0.99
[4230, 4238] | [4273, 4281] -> 0.97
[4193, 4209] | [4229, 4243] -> 1.02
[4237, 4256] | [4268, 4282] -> 1.01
